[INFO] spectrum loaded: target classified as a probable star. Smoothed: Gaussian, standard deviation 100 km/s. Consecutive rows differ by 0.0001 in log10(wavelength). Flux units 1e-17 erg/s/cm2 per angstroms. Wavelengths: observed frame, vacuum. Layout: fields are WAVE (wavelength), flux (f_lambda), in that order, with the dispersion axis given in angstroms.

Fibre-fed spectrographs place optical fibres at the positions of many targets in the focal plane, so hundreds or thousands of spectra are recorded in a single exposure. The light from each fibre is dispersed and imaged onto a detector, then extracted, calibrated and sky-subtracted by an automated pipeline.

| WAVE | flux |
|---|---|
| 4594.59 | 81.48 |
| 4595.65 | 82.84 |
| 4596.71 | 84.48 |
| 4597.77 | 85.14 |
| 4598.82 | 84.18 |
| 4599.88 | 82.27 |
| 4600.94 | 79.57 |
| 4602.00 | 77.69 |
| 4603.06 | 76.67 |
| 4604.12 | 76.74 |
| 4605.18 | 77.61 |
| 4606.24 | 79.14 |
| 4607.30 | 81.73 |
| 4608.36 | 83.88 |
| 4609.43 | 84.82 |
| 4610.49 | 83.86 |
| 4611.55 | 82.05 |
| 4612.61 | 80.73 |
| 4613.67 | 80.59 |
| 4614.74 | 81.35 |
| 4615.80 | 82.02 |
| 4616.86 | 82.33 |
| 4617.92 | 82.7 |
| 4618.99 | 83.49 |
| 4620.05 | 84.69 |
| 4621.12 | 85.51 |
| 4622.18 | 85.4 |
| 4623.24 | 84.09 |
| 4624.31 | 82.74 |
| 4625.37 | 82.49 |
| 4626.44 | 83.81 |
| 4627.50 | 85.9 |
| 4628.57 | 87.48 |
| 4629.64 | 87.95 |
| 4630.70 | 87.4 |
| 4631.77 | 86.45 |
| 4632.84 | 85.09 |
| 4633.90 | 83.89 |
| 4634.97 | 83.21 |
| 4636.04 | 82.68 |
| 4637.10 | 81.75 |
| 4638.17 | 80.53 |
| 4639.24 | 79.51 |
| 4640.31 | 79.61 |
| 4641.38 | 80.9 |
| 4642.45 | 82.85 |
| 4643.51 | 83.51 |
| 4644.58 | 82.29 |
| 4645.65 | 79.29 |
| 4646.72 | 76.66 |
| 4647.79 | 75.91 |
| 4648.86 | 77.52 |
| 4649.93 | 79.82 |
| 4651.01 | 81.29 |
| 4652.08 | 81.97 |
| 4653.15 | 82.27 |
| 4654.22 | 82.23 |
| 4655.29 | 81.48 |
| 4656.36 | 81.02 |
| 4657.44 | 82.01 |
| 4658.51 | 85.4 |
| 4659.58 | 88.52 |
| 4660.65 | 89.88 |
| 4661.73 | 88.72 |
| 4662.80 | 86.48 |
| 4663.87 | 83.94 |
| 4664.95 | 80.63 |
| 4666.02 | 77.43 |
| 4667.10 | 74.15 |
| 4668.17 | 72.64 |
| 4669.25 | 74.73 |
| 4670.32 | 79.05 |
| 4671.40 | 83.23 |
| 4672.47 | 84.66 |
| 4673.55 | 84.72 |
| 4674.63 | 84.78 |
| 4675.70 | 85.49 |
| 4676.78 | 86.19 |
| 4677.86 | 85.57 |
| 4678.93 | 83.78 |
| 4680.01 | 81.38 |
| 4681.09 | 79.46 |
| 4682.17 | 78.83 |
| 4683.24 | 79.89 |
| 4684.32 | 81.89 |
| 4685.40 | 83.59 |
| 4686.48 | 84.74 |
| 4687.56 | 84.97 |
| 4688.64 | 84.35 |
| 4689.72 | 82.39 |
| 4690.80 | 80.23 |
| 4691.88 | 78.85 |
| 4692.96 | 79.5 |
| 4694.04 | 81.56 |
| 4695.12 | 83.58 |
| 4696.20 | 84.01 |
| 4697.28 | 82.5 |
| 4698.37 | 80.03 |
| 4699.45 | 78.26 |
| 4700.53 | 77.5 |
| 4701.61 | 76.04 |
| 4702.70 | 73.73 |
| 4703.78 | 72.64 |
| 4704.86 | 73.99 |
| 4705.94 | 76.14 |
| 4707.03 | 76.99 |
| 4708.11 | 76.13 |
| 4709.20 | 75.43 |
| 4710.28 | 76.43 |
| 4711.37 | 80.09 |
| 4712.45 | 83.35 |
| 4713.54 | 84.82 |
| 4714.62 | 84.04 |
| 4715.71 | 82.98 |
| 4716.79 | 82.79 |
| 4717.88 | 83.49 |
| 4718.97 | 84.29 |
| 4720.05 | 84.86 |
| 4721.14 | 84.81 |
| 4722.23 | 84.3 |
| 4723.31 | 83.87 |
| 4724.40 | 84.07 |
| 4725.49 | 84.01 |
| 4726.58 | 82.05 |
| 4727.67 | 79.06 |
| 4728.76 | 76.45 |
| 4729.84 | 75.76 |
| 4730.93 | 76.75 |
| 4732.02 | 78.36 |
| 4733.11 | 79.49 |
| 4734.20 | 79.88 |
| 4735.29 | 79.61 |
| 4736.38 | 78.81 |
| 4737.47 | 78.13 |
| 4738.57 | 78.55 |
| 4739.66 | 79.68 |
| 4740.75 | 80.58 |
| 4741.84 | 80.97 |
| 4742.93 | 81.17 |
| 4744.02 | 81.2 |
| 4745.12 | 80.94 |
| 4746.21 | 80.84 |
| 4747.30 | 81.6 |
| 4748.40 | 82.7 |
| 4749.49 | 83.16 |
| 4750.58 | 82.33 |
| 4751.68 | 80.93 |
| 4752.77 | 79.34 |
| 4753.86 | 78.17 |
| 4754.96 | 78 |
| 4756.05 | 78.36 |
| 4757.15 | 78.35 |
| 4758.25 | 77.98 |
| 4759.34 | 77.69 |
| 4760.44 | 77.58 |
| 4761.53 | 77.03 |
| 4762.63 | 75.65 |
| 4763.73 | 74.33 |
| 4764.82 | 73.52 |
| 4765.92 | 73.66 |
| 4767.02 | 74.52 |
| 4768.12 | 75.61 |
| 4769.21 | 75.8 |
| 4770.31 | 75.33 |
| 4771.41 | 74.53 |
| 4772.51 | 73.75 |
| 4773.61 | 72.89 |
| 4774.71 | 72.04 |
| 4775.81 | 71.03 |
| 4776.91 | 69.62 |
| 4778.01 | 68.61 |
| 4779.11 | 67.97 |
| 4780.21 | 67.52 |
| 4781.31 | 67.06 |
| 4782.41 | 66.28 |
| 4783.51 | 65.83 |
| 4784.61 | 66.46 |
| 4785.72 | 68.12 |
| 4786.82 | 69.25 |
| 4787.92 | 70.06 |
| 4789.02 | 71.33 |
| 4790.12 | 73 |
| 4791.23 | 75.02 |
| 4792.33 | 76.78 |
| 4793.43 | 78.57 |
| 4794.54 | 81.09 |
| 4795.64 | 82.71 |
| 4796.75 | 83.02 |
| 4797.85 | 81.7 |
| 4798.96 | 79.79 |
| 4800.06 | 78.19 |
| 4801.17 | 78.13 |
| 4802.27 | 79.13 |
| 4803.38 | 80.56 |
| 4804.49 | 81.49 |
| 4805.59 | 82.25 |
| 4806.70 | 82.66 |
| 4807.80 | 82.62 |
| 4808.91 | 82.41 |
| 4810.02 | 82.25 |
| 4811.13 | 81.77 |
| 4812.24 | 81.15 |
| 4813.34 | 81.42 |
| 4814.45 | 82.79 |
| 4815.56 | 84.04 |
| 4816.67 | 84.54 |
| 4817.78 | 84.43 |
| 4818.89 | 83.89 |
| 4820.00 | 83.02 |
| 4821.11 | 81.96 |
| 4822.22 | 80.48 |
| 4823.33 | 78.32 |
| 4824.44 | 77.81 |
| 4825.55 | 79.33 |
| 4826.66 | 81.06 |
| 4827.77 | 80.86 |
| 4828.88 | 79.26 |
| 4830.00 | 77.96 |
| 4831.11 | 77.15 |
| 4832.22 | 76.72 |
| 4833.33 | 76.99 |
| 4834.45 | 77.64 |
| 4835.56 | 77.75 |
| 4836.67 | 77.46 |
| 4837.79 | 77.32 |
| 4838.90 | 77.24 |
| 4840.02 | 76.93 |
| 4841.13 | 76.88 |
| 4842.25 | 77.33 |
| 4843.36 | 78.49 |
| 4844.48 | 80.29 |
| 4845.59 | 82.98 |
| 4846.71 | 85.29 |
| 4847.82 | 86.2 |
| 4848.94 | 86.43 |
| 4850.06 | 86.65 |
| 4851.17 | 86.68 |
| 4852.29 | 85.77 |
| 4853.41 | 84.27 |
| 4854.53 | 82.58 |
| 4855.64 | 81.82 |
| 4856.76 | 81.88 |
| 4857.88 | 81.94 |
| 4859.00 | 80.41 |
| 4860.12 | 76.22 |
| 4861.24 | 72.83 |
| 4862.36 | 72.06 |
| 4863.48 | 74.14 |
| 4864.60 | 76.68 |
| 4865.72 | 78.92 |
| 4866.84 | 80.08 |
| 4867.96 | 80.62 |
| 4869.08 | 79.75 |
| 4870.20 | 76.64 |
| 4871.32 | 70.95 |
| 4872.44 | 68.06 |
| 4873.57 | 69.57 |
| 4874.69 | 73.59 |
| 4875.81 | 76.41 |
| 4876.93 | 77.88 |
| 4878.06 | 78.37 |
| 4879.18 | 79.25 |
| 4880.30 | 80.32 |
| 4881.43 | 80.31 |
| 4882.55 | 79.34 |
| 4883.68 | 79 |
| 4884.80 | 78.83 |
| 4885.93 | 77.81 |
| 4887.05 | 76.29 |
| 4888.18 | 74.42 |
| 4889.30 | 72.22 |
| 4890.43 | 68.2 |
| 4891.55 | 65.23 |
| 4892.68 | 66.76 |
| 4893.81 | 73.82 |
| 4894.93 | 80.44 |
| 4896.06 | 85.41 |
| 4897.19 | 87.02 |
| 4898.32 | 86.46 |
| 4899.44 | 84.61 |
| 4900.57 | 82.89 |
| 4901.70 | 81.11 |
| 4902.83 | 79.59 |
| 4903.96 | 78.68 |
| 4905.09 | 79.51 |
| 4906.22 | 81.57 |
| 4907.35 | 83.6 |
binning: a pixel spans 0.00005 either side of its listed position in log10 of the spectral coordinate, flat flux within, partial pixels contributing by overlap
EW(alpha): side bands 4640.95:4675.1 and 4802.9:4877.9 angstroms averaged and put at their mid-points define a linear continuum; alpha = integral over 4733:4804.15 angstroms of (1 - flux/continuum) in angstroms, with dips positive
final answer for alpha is 3.7 angstroms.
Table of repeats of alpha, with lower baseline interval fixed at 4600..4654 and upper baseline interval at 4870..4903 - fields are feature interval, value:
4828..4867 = -1.0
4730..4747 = 0.1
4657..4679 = -0.5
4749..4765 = 0.3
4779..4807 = 1.3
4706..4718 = 0.0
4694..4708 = 0.4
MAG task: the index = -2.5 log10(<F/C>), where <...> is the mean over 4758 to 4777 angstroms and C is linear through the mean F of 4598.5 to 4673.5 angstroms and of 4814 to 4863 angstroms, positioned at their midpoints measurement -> 0.09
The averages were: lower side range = 82.1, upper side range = 80.5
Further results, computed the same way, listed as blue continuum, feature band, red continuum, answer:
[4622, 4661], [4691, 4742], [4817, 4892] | 0.018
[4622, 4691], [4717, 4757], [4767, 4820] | -0.023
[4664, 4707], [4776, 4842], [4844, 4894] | 0.017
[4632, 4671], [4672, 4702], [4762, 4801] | -0.039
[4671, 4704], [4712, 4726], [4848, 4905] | -0.038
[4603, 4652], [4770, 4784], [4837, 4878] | 0.144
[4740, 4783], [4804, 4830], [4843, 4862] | -0.024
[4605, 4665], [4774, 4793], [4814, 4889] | 0.152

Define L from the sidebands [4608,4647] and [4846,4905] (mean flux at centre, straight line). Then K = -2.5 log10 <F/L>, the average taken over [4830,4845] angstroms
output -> 0.02 mag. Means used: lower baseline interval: 83.1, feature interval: 77.6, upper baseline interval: 78.7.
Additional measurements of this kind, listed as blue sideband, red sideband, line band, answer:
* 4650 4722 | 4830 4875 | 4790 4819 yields -0.020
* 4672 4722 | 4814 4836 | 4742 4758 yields 0.005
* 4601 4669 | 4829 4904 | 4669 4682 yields -0.018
